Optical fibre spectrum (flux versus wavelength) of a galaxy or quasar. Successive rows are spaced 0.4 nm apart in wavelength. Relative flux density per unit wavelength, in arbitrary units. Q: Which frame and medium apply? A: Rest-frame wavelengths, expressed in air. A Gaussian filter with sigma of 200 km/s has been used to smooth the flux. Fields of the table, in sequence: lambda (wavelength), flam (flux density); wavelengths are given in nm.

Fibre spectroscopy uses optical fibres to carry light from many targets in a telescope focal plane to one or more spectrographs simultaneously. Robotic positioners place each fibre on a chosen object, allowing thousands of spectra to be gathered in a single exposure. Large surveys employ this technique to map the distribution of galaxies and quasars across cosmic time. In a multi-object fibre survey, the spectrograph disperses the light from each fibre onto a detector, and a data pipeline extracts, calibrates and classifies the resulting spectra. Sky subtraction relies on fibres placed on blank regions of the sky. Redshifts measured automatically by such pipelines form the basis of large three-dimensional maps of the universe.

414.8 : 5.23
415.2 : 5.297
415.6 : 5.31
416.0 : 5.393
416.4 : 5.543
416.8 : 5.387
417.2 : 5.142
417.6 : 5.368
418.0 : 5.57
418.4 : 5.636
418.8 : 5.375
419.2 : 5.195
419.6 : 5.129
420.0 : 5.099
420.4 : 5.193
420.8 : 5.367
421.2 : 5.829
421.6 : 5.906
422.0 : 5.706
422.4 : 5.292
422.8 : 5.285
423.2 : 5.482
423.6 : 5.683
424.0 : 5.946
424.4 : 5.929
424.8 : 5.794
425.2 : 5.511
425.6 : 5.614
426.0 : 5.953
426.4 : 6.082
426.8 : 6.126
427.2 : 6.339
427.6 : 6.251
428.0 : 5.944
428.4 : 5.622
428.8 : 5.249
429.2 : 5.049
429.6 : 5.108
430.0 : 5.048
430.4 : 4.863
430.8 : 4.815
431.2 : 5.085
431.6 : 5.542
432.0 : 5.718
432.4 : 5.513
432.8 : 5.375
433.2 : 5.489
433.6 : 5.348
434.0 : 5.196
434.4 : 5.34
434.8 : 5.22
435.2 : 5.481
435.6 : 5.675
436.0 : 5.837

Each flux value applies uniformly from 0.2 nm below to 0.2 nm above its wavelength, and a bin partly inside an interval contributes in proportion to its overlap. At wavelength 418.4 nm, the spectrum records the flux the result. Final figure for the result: 5.636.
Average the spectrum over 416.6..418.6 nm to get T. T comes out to 5.42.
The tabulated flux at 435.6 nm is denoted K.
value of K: 5.675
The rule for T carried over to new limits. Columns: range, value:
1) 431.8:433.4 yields 5.52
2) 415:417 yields 5.39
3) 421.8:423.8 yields 5.49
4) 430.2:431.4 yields 4.92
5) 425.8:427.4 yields 6.12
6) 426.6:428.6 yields 6.06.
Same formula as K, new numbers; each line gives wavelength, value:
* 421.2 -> 5.829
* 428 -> 5.944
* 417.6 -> 5.368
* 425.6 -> 5.614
